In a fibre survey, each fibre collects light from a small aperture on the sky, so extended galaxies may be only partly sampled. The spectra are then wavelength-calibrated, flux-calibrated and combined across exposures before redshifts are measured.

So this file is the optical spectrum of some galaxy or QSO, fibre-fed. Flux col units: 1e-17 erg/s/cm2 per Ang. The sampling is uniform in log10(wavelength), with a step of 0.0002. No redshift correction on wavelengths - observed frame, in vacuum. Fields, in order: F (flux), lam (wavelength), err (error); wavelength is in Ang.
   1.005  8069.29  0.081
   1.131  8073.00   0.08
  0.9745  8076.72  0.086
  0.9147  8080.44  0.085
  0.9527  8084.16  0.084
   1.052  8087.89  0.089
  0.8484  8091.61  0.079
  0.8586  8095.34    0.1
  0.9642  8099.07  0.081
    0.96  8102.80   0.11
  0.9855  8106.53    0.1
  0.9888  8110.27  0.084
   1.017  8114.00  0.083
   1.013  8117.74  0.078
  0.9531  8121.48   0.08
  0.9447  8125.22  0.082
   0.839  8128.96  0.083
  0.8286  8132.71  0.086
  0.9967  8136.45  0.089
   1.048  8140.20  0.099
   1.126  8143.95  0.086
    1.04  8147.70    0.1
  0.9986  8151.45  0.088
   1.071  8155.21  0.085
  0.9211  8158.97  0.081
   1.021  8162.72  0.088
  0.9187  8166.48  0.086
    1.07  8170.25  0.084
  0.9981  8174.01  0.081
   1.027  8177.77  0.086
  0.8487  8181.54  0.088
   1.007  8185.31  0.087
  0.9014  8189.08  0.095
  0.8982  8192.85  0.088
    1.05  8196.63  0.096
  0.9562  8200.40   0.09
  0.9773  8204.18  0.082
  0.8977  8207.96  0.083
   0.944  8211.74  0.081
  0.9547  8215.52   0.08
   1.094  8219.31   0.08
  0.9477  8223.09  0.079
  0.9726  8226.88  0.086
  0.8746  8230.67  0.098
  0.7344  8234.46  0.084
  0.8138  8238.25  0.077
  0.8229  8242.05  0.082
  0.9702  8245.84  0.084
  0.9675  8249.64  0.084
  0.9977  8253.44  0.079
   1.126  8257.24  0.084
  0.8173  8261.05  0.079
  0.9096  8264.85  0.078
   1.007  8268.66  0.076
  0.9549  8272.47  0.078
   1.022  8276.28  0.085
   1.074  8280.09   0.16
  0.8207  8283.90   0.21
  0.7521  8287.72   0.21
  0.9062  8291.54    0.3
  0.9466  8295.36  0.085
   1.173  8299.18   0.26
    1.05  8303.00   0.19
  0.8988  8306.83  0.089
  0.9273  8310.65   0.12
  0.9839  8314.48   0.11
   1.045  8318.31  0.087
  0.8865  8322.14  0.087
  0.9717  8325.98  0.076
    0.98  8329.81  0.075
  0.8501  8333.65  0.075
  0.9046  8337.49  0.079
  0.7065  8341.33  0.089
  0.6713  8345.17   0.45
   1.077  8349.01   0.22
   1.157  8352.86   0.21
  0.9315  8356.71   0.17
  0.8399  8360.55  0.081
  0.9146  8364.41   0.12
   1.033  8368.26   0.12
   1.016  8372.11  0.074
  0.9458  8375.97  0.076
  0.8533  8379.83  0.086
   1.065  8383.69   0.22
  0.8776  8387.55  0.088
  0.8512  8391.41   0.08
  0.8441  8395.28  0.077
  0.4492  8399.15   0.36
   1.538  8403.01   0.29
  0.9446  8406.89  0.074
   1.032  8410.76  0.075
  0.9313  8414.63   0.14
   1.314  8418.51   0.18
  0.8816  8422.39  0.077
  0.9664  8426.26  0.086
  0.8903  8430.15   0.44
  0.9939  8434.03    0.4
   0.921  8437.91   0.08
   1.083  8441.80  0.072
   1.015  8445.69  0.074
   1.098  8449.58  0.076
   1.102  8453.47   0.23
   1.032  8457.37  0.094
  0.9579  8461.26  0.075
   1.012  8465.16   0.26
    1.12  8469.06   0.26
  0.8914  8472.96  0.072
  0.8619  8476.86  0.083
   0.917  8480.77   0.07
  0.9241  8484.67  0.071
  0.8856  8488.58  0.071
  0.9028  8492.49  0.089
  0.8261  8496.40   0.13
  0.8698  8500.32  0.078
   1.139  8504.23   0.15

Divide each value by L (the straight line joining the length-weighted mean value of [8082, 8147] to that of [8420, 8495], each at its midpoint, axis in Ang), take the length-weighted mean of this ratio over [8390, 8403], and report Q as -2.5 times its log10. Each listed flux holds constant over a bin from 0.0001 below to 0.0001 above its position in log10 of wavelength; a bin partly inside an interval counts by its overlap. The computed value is 0.17 mag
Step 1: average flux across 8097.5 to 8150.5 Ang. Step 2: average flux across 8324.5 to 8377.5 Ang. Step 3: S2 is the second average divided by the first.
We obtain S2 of 0.95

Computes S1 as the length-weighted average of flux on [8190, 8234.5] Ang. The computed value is 0.949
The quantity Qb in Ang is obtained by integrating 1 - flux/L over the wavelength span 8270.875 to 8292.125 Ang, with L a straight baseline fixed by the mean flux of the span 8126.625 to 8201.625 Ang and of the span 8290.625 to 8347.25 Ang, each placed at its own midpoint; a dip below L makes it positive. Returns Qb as 0.4 Ang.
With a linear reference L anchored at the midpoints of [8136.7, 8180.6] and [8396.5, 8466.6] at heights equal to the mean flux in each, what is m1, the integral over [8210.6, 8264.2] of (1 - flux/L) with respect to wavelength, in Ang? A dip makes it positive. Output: 4.4 Ang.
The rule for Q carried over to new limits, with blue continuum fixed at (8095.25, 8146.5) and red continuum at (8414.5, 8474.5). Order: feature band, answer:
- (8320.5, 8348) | 0.16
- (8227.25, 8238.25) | 0.19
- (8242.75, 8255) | 0.03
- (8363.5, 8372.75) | 0.01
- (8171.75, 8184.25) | 0.02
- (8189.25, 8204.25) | 0.02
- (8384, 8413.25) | 0.08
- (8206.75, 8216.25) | 0.06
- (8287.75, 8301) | 0.03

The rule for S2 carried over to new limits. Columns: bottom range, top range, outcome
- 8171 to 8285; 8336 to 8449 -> 1.01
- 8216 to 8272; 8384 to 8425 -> 1.04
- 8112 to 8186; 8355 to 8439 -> 0.97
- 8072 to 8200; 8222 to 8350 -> 0.95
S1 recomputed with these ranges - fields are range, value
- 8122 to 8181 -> 0.986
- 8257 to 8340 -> 0.95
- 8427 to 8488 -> 0.985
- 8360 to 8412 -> 0.945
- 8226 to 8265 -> 0.908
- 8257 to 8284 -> 0.966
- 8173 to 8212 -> 0.955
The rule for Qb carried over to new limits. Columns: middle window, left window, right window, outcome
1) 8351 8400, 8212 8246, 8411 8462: 3.4 Ang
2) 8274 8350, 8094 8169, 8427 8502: 3.0 Ang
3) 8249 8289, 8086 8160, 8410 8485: 1.3 Ang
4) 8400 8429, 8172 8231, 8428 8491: -2.4 Ang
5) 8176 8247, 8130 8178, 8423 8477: 5.0 Ang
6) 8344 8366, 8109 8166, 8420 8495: 0.8 Ang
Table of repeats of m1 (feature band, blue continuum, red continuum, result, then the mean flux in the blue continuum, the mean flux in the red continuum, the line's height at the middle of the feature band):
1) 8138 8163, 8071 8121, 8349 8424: -1.5 Ang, 0.973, 0.973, 0.973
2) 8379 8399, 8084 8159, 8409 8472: 3.0 Ang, 0.973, 1.02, 1.01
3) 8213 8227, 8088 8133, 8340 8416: -0.8 Ang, 0.942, 0.936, 0.939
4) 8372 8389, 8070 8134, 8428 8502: 0.3 Ang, 0.956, 0.963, 0.962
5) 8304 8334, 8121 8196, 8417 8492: 1.0 Ang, 0.974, 0.989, 0.983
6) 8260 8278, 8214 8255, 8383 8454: -0.3 Ang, 0.922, 0.986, 0.934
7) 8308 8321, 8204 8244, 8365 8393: -0.6 Ang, 0.909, 0.949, 0.932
